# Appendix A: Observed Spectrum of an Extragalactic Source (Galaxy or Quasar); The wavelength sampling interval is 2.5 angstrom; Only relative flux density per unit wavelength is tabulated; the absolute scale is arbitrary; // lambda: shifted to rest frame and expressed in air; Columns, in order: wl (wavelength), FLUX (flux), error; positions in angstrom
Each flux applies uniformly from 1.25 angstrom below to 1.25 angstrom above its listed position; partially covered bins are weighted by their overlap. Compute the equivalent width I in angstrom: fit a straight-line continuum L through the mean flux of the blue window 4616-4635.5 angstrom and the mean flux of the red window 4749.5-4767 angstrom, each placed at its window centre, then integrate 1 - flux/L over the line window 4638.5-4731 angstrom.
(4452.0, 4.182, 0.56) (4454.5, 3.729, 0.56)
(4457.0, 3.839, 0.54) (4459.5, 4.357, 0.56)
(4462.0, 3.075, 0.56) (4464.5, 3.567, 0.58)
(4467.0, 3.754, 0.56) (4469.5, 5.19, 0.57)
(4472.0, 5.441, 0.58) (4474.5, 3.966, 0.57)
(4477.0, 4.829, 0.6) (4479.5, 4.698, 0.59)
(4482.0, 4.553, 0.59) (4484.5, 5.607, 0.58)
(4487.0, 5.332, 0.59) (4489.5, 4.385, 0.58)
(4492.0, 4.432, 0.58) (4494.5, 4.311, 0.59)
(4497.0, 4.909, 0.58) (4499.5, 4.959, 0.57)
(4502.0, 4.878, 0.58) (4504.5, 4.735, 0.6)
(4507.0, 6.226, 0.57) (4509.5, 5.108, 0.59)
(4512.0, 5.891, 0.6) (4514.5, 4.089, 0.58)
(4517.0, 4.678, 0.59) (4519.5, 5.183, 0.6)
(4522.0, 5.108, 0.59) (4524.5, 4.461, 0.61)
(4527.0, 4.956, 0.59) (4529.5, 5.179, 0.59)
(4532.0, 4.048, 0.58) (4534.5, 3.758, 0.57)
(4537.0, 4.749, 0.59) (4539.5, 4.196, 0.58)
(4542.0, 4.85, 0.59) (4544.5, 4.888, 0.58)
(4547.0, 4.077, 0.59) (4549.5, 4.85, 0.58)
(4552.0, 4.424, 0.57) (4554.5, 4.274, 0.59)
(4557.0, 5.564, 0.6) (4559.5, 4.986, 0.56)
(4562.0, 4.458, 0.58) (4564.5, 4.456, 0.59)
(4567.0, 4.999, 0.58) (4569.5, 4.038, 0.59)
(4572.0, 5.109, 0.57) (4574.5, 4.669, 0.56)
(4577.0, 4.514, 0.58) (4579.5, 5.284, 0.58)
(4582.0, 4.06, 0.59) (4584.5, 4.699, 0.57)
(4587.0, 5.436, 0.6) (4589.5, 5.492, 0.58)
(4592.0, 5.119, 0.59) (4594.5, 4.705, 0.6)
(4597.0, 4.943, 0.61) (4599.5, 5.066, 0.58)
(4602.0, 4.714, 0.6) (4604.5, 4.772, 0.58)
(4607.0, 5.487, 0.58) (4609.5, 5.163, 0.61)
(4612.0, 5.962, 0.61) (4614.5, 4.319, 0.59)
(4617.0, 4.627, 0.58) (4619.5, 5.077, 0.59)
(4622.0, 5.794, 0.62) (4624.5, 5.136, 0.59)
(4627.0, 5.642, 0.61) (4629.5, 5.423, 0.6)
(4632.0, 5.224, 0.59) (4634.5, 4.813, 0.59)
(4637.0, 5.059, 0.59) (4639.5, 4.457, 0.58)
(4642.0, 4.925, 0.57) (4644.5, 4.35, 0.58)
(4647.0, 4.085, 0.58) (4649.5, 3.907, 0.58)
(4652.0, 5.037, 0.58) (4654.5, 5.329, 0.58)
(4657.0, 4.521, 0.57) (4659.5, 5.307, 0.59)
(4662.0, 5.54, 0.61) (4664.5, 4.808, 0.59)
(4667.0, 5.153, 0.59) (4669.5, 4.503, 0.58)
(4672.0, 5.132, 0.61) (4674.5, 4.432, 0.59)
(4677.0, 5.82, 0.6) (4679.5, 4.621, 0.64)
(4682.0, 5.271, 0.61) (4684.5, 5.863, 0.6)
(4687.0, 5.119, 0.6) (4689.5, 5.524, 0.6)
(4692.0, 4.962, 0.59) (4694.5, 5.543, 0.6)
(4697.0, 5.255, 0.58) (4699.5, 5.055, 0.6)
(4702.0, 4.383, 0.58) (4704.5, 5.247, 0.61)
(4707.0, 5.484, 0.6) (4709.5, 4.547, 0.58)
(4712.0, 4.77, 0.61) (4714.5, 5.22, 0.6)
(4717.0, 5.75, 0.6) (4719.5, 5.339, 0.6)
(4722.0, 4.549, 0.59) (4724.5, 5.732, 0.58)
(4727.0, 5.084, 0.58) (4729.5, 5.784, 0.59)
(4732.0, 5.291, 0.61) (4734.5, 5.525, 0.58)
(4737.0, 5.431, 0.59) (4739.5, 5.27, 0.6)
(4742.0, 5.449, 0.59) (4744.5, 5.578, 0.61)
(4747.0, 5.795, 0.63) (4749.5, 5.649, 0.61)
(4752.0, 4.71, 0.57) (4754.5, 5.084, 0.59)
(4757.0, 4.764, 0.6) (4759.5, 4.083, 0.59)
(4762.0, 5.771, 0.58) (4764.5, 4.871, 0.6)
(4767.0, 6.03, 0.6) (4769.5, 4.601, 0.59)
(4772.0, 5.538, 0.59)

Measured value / 1.7 angstrom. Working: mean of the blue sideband 5.23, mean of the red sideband 5.02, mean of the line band 5.04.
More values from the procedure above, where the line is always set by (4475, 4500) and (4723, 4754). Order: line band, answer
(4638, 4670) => 2.7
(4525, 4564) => 2.5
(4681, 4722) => 1.1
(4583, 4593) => -0.3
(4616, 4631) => -0.5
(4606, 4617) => -0.1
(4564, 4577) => 0.9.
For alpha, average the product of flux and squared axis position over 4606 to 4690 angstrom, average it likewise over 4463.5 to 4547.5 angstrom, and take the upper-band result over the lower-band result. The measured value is 1.13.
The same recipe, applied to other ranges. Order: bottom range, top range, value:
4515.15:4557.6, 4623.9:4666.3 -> 1.11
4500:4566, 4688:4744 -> 1.19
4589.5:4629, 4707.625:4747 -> 1.09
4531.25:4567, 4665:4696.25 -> 1.20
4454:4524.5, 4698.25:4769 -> 1.24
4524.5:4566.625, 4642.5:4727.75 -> 1.16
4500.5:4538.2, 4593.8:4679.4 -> 1.08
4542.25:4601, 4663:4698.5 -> 1.13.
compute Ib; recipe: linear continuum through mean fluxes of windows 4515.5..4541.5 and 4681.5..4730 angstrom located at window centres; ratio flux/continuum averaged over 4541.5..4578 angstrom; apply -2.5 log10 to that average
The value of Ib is 0.01 mag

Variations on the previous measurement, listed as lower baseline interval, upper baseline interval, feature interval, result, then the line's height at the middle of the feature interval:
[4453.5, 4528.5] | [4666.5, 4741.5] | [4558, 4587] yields 0.04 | 4.88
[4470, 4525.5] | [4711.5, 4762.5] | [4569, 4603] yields 0.04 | 5.04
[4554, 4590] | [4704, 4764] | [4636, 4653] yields 0.11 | 5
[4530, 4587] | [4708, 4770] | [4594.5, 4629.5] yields -0.07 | 4.8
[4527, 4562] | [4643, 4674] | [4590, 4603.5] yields -0.05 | 4.7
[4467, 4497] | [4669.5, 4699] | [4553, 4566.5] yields 0.04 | 4.93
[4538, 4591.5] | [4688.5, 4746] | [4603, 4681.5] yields 0.00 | 5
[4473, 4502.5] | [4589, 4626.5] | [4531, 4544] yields 0.12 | 4.89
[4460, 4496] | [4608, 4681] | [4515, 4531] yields -0.05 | 4.64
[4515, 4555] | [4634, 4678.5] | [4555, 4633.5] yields -0.06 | 4.72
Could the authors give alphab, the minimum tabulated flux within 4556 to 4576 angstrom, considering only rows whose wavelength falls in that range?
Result 4.038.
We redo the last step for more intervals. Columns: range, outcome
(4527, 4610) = 3.758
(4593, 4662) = 3.907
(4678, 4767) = 4.083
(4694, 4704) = 4.383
